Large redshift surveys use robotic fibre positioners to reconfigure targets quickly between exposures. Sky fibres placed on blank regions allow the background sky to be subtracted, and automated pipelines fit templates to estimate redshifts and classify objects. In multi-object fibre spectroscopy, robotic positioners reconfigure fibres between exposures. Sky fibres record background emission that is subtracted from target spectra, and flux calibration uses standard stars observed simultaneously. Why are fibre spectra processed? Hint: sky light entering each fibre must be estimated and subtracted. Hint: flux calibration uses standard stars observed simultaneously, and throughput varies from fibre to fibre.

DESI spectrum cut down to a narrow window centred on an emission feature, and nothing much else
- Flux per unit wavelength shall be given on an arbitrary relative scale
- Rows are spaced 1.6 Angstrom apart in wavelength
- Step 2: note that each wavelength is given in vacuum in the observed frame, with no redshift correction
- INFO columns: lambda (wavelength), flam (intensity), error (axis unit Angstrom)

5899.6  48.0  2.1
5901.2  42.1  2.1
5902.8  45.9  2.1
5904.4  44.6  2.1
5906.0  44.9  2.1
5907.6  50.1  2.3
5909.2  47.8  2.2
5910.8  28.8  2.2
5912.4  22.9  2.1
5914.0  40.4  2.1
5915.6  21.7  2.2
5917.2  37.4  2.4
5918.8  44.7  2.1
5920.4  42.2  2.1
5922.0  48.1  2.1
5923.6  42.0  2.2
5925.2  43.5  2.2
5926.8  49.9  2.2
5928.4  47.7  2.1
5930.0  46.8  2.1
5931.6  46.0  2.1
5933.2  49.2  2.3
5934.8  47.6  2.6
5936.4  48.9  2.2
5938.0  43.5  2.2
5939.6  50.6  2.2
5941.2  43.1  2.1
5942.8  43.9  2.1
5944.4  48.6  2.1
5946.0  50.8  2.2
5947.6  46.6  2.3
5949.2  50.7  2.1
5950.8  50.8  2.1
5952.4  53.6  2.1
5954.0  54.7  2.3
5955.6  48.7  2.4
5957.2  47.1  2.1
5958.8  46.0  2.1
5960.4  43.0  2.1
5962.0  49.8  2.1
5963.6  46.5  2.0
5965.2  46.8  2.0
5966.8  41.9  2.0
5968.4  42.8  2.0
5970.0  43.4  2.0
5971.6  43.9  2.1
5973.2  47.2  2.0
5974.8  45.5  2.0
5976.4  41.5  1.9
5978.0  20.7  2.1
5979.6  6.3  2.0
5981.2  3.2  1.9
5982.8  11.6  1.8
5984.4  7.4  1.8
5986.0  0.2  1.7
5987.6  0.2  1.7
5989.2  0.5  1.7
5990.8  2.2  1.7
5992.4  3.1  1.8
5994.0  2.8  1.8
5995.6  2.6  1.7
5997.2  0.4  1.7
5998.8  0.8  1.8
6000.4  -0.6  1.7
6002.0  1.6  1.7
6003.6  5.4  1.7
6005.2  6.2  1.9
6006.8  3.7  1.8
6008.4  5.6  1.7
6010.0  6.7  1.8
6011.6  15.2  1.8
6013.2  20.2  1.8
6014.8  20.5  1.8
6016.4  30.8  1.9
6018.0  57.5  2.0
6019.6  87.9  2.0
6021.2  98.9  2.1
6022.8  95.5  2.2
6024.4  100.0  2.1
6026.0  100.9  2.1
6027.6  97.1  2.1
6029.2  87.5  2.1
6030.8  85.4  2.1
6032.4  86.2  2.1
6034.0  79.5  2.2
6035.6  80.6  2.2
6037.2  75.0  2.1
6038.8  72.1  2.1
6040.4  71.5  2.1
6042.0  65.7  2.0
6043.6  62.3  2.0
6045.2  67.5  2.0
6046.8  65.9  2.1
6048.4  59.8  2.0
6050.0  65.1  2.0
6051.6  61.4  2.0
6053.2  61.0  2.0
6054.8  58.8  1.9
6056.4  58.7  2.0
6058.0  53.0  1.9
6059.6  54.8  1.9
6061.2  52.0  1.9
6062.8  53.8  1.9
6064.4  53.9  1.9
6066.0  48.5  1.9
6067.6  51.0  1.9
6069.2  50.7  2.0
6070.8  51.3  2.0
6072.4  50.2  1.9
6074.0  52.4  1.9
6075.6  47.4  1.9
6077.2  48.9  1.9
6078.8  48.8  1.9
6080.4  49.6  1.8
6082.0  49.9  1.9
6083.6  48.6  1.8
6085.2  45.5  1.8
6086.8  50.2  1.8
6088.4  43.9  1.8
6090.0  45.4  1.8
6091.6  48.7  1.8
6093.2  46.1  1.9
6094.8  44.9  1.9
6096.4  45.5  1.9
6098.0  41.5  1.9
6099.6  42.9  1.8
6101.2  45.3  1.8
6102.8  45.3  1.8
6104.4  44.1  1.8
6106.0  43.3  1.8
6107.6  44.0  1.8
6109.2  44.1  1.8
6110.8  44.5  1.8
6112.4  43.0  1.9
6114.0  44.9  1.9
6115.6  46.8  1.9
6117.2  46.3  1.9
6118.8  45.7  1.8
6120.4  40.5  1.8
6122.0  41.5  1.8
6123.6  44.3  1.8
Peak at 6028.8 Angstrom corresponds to C IV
